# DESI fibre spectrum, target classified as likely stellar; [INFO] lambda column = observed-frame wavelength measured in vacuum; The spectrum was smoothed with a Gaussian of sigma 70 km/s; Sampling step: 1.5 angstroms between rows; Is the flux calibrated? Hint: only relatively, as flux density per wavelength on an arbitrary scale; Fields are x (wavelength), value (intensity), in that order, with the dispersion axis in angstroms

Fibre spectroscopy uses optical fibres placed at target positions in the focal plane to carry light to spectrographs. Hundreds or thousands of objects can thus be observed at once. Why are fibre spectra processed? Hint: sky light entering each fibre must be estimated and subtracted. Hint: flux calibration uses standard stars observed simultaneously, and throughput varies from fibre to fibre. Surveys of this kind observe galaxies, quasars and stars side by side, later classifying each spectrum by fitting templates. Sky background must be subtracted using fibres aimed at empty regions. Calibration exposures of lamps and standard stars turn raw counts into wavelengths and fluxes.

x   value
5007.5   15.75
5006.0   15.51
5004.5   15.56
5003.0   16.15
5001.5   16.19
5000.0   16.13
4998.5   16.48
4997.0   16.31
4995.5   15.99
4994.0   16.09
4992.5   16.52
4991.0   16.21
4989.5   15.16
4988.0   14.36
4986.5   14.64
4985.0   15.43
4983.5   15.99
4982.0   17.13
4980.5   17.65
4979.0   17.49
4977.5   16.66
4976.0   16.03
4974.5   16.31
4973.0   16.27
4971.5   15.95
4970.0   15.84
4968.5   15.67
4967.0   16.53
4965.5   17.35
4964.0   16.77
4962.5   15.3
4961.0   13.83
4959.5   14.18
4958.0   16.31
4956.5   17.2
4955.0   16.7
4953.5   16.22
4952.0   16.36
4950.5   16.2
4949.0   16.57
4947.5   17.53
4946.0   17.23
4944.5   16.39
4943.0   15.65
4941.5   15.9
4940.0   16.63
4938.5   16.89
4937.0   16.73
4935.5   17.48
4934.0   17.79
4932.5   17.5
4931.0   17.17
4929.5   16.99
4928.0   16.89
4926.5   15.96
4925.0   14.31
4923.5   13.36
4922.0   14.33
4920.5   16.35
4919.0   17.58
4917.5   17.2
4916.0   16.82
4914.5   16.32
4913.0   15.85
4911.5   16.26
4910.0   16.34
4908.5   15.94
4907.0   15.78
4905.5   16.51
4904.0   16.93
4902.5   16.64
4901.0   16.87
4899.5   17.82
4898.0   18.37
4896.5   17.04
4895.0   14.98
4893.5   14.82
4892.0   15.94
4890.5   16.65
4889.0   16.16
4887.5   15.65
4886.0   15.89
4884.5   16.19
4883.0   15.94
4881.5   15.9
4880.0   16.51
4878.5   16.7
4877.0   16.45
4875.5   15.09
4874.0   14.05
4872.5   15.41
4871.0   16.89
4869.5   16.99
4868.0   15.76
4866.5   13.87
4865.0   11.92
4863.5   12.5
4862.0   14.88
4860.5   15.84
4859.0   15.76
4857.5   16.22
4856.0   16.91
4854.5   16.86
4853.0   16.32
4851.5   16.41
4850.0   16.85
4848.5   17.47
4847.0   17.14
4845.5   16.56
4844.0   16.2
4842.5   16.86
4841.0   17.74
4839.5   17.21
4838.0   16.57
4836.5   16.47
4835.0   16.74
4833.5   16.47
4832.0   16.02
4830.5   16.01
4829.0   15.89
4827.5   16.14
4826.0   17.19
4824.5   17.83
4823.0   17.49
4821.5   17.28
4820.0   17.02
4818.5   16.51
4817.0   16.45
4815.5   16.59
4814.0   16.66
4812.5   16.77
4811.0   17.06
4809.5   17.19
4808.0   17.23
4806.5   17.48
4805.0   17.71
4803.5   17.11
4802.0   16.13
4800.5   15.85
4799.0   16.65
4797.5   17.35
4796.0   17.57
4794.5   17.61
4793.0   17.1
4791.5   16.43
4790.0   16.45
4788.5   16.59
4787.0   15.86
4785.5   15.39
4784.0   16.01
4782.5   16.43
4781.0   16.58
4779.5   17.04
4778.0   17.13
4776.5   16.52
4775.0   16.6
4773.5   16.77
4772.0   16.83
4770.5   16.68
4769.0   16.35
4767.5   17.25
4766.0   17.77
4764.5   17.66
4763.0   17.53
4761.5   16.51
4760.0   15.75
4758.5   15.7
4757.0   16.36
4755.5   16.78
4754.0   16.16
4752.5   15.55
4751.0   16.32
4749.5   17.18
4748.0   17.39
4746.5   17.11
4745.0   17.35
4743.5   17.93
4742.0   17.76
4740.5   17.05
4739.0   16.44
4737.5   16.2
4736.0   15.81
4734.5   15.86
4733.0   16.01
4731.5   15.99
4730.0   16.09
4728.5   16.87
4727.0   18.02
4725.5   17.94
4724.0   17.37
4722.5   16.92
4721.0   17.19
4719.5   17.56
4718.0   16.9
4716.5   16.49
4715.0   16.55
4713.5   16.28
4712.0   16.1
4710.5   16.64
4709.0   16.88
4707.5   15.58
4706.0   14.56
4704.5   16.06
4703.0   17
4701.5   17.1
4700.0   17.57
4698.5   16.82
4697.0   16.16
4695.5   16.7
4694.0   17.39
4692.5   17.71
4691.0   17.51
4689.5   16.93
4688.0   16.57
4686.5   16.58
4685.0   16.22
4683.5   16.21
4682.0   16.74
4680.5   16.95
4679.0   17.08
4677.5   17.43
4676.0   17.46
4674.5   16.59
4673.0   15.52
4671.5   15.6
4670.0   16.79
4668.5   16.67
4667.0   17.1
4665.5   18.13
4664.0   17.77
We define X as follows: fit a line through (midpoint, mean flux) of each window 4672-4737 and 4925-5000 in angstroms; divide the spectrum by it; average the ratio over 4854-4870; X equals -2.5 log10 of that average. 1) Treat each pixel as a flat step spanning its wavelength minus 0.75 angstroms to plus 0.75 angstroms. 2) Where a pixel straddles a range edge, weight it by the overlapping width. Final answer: 0.09 mag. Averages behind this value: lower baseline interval 16.7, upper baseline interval 16.3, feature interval 15.2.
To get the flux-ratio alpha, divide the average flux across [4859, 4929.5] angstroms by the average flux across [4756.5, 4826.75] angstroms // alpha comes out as 0.9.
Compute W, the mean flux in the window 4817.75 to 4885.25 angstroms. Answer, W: 16.2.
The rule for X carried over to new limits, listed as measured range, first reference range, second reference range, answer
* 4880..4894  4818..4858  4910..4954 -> 0.04 mag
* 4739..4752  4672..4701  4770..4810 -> -0.03 mag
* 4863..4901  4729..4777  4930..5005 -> 0.04 mag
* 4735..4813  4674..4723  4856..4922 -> -0.02 mag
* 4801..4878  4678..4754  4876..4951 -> 0.01 mag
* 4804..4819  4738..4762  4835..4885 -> -0.04 mag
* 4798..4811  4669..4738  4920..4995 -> -0.03 mag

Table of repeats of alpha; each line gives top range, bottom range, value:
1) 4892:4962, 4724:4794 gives 0.98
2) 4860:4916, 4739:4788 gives 0.95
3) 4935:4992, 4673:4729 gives 0.97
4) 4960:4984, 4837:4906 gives 1.01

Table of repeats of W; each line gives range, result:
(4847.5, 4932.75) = 16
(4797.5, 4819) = 16.8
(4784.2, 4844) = 16.8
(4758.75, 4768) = 17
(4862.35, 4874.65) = 14.7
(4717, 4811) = 16.8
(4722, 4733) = 17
